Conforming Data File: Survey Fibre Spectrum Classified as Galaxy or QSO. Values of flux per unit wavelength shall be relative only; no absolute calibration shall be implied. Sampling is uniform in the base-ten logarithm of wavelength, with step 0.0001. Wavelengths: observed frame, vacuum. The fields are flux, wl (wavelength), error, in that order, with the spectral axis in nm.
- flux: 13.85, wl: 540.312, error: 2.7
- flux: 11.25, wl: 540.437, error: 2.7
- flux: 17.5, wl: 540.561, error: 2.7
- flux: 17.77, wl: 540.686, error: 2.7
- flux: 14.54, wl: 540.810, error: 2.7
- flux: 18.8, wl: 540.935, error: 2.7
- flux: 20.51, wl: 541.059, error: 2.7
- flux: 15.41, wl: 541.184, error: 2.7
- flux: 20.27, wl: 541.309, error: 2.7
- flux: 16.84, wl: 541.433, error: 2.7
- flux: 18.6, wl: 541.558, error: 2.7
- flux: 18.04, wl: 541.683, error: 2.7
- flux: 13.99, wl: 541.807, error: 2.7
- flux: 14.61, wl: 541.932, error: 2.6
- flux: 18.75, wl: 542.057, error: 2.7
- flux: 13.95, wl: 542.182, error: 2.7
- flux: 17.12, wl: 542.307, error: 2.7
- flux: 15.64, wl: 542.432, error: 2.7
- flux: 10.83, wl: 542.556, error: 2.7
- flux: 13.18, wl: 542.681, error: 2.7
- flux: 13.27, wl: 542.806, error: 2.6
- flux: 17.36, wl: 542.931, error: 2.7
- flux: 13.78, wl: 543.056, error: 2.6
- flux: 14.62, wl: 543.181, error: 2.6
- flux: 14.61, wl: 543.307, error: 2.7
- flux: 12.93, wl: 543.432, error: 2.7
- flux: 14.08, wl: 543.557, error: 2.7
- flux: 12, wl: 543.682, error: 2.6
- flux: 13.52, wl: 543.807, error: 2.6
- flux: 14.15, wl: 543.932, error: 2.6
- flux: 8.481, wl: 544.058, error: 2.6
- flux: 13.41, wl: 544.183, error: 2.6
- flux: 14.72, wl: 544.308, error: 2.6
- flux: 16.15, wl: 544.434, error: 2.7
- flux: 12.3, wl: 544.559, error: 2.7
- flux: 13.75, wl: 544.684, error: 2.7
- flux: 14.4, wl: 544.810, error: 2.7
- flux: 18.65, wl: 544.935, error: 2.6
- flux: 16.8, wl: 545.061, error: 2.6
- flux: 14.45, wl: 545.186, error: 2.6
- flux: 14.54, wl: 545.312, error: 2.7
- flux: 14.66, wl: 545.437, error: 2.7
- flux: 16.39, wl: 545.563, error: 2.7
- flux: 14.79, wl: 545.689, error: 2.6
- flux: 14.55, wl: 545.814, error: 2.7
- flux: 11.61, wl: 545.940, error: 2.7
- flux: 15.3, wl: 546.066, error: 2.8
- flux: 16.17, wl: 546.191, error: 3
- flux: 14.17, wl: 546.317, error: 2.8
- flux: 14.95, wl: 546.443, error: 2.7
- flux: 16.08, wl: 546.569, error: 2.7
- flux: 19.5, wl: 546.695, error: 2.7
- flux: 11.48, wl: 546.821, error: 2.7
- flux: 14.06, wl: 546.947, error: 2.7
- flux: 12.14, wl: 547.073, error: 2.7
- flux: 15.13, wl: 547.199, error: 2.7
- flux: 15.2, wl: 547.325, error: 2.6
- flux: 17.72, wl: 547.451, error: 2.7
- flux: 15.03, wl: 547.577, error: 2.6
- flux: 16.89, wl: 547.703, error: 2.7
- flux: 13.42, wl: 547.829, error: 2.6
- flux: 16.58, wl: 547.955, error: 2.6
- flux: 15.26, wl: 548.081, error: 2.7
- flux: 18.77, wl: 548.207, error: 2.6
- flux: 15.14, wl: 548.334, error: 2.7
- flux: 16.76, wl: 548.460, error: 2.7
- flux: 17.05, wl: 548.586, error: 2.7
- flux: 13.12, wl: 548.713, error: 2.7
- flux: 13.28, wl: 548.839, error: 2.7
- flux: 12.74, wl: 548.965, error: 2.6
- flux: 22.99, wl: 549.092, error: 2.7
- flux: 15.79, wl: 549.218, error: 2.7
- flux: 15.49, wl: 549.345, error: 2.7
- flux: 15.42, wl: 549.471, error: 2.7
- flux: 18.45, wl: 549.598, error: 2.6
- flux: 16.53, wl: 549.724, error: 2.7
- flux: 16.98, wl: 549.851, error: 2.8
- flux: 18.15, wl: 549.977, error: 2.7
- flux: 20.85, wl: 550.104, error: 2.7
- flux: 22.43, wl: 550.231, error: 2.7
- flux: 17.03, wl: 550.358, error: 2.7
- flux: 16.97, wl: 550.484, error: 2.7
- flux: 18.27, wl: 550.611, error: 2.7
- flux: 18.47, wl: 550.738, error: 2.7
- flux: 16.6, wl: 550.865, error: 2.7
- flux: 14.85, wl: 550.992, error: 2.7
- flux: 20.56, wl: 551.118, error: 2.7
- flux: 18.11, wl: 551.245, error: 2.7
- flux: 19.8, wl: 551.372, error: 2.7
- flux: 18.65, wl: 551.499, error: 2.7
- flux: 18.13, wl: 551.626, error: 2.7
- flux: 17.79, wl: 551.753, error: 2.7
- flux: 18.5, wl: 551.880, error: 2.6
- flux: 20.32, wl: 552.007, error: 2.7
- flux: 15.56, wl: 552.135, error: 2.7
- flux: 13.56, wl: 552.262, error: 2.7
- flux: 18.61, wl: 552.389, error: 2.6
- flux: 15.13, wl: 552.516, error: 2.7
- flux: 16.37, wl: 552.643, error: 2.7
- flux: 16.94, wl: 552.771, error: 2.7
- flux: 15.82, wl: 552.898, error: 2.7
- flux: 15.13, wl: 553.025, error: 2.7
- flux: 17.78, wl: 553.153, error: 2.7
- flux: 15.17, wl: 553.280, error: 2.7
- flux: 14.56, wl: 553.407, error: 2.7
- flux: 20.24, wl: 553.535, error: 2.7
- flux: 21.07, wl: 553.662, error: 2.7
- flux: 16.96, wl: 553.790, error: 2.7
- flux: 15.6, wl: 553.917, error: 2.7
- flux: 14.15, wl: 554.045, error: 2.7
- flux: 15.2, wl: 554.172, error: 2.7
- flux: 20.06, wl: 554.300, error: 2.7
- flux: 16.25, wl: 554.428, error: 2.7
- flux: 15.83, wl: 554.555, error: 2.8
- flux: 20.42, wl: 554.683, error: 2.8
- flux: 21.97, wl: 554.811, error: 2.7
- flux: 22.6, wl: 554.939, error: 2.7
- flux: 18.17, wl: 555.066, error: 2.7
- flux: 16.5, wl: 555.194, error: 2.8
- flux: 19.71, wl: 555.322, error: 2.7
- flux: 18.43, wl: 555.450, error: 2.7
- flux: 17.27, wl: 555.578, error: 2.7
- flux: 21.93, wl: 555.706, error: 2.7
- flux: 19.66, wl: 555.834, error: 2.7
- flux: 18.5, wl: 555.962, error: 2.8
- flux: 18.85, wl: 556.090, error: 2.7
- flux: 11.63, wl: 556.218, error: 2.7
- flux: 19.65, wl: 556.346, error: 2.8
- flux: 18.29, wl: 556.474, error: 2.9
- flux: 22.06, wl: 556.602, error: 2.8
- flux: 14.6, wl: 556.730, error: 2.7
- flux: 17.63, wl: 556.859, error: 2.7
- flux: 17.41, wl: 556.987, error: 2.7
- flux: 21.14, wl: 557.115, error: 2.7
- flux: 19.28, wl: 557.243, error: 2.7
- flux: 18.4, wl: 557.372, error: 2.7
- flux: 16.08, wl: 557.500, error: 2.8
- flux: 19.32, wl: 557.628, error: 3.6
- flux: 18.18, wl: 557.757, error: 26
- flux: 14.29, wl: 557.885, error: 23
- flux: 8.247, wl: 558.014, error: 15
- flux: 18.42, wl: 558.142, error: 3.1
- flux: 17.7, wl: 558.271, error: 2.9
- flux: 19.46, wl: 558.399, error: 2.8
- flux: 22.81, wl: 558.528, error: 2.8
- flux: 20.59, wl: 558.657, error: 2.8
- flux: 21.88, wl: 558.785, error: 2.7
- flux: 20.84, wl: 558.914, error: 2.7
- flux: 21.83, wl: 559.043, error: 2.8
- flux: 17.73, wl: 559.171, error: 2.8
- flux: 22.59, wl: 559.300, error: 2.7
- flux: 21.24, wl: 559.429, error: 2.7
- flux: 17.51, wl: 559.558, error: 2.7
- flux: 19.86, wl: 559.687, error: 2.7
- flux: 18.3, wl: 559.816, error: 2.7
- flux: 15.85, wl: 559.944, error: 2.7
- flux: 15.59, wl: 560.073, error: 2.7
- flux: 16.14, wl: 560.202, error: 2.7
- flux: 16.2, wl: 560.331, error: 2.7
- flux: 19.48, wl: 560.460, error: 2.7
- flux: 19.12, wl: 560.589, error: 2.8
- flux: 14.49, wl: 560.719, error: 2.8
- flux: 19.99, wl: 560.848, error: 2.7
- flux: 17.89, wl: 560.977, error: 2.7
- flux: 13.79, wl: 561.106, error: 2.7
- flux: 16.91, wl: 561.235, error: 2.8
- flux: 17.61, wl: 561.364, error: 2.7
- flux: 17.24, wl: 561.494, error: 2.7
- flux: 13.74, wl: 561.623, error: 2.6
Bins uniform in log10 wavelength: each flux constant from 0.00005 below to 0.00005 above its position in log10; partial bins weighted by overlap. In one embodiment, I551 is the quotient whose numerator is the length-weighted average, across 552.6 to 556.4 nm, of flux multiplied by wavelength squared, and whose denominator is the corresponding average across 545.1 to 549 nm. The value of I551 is 1.21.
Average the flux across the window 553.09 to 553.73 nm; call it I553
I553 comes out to 17.8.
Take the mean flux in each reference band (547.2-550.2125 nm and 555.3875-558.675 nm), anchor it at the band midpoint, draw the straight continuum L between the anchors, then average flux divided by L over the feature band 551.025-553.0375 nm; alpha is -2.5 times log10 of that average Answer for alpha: -0.023 mag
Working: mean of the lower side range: 16.5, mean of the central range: 17.5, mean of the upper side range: 18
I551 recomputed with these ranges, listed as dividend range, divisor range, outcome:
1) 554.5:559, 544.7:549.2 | 1.25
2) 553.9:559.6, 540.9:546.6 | 1.29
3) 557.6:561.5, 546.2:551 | 1.15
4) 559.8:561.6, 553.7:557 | 0.95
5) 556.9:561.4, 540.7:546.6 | 1.28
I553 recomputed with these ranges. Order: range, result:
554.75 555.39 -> 19.8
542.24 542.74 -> 14.2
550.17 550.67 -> 18.7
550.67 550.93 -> 17.5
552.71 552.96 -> 16.4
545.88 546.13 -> 13.5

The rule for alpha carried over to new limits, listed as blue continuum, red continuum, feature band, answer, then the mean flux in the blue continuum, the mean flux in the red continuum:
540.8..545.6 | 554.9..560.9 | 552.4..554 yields 0.04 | 15.1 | 18.4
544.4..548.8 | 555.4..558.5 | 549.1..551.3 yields -0.11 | 15.2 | 17.8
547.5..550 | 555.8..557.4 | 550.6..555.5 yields -0.02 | 16.2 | 18.2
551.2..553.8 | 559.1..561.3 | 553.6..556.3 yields -0.04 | 17.3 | 17.8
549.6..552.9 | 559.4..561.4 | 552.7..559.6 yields -0.04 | 17.8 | 17.4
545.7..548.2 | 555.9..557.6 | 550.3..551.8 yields -0.10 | 15.1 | 18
